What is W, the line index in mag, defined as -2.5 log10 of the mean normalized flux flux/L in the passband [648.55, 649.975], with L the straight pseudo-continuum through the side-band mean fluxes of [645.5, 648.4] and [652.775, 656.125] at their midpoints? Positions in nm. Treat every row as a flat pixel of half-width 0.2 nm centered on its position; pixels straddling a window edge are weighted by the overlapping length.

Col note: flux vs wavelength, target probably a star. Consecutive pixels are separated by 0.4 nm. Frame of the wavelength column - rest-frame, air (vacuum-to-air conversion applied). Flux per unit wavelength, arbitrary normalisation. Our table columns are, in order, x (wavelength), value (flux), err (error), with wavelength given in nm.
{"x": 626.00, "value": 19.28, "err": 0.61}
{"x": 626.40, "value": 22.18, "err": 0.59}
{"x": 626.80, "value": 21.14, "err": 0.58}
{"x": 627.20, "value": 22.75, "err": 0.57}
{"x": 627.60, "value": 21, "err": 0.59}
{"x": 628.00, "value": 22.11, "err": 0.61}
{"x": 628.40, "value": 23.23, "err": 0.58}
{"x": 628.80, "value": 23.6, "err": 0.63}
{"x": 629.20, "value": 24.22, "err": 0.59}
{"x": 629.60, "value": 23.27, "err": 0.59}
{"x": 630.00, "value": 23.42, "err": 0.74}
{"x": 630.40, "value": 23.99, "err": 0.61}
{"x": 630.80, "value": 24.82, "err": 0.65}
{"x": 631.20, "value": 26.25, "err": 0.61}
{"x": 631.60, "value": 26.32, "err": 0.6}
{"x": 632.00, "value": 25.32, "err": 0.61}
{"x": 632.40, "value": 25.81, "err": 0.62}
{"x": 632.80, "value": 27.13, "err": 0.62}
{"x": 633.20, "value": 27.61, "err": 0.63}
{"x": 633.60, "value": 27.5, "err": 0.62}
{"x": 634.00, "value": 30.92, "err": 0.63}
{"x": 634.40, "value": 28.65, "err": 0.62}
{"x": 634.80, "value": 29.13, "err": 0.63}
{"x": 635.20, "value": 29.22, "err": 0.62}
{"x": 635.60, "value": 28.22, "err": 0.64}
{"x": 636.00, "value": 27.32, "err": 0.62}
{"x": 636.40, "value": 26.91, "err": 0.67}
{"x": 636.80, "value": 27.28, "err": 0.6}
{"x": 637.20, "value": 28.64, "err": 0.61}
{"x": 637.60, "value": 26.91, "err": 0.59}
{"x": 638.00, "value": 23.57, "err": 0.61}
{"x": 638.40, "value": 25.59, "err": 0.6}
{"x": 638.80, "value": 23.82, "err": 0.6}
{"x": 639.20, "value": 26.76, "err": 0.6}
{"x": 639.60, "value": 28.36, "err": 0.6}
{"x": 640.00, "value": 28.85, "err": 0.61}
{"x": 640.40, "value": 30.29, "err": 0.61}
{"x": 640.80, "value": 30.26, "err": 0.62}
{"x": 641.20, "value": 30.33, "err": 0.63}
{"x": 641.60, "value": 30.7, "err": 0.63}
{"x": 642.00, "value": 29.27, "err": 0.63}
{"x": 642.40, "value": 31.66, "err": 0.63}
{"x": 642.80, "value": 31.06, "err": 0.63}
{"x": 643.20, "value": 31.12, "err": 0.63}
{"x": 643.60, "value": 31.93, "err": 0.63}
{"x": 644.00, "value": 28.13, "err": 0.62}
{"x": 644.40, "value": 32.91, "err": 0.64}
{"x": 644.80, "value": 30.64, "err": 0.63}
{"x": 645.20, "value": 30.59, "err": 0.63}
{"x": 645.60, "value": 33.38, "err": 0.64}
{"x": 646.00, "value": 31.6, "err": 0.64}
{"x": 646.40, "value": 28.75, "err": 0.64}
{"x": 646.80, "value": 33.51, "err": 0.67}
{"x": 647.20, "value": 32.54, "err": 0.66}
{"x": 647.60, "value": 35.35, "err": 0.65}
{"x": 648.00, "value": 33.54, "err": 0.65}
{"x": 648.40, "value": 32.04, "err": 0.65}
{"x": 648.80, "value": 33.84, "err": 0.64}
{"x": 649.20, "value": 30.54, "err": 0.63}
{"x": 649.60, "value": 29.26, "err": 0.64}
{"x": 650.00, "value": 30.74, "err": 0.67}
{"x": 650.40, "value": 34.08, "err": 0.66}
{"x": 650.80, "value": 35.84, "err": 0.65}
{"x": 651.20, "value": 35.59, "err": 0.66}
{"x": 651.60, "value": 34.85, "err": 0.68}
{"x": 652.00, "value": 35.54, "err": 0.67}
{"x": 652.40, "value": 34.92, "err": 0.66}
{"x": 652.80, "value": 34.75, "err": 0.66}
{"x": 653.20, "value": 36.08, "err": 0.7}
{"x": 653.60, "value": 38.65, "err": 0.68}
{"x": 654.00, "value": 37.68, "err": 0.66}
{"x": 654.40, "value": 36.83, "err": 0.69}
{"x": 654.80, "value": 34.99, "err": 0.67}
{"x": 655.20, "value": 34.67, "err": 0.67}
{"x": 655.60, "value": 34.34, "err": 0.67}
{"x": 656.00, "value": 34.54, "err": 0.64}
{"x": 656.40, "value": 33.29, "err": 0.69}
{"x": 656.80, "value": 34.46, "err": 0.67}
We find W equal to 0.082 mag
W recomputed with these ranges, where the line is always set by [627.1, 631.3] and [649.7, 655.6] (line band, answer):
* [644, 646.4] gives 0.01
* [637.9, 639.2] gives 0.14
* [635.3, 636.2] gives -0.05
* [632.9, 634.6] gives -0.11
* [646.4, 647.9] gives -0.02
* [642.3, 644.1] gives -0.01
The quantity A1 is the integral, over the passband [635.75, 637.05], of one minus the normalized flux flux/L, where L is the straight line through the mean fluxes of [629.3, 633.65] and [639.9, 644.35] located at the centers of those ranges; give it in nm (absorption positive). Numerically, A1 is 0.024 nm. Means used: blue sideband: 25.5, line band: 27.3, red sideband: 30.4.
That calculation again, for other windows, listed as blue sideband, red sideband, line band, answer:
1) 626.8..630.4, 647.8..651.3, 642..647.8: -0.19 nm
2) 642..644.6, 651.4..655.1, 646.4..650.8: 0.15 nm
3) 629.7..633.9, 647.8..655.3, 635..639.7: 0.23 nm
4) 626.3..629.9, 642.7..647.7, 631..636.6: -0.43 nm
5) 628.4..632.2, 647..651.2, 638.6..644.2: 0.00 nm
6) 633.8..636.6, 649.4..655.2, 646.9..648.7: -0.01 nm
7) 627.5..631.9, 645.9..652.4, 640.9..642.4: -0.04 nm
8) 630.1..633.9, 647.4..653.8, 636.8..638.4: 0.12 nm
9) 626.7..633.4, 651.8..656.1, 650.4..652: -0.04 nm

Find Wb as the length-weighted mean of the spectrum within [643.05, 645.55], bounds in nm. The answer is 31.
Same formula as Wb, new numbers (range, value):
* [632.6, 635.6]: 28.6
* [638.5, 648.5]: 30.6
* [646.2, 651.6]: 32.8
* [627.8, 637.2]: 26.2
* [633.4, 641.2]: 27.9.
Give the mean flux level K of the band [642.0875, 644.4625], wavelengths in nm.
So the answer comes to 30.9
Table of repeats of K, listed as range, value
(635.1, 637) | 27.7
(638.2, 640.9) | 27.6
